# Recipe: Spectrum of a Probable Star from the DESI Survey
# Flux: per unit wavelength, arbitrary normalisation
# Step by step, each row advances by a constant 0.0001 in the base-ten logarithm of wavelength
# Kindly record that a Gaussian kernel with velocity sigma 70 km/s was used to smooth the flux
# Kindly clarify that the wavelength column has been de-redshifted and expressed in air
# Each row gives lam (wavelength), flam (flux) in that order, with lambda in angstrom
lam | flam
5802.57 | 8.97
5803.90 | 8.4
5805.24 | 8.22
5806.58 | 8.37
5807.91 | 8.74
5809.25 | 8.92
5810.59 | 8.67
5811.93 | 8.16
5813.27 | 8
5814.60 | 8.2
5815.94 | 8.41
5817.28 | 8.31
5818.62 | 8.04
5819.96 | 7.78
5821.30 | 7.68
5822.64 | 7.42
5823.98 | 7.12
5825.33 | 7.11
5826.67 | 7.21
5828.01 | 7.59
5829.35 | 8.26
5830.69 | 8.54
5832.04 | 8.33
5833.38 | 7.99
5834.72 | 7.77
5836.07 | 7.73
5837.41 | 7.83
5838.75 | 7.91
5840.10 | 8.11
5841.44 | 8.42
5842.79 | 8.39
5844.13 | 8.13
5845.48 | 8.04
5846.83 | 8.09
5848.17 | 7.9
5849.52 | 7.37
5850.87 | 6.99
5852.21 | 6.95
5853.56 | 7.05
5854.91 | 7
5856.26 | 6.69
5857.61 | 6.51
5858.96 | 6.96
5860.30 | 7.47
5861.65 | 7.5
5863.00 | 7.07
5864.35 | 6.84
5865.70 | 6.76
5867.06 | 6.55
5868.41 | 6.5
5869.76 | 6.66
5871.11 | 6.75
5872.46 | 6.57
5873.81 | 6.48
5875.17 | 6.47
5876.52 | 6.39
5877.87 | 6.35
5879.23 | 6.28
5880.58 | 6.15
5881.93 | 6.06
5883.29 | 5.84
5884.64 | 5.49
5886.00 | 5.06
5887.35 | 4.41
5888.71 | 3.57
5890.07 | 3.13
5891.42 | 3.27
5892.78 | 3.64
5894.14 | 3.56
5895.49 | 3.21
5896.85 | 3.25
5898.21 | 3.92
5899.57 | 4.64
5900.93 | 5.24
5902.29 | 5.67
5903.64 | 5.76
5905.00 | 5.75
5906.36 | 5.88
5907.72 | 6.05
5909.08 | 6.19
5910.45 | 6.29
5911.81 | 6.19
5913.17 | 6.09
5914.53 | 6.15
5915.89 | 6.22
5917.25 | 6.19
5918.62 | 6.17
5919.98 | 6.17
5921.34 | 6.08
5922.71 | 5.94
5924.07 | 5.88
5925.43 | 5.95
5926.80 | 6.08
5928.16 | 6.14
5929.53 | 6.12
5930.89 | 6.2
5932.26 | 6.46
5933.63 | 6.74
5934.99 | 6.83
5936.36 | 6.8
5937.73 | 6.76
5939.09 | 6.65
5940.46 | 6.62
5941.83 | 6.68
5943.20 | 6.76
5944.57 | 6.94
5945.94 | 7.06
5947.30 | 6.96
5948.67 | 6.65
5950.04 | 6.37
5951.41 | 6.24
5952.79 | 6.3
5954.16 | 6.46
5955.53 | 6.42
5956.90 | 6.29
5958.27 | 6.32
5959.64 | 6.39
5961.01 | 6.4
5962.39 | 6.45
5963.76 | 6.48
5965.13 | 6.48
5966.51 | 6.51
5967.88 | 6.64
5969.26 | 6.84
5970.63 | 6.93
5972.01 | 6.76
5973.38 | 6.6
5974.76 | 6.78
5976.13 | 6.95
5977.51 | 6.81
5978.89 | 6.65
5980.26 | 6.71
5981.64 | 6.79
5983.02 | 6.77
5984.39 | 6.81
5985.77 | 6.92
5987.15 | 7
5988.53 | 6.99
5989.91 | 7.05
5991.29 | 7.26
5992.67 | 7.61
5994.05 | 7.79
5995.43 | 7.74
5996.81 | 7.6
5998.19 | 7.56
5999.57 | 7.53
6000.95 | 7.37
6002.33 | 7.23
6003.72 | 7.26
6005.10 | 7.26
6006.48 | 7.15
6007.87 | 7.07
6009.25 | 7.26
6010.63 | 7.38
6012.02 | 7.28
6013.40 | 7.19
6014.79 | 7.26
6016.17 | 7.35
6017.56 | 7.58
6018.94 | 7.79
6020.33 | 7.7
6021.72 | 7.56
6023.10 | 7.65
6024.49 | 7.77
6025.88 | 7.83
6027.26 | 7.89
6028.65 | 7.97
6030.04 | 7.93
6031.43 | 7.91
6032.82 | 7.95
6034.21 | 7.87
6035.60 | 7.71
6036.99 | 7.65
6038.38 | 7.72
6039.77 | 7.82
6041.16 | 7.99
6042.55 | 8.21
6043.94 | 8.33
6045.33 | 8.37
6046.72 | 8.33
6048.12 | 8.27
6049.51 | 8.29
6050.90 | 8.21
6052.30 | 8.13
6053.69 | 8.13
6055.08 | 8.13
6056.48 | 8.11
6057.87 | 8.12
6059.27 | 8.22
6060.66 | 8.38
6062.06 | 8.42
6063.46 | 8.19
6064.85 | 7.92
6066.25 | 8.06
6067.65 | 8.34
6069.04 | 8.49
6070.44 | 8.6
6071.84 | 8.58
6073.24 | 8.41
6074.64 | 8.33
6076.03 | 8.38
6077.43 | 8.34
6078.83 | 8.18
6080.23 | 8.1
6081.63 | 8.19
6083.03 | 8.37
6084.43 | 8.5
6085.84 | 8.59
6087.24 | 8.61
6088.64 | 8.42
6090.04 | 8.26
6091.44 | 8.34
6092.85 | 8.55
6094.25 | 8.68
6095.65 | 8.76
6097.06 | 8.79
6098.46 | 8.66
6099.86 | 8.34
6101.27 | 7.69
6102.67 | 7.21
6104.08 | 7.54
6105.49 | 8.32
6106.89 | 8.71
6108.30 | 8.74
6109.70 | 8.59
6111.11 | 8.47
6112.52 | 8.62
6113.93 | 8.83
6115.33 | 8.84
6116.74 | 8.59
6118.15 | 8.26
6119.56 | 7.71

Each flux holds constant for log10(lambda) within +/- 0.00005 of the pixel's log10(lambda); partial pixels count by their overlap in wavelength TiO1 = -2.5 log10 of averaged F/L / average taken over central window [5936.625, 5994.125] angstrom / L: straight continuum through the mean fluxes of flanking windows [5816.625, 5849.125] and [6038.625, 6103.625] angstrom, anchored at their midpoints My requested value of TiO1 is 0.20 mag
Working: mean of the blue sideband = 7.9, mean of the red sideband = 8.28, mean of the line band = 6.72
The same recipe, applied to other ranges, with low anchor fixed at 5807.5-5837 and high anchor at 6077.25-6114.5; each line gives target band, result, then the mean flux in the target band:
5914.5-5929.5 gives 0.31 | 6.09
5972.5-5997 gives 0.17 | 7.03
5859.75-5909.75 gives 0.40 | 5.57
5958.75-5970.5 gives 0.24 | 6.54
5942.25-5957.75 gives 0.23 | 6.59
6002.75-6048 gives 0.08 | 7.69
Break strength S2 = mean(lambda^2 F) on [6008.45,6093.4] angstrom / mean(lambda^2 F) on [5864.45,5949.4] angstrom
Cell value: 1.4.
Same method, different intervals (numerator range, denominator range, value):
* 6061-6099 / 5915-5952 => 1.37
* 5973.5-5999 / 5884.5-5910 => 1.58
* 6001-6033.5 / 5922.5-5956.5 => 1.19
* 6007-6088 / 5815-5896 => 1.26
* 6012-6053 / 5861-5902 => 1.52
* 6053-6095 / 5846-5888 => 1.35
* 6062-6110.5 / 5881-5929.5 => 1.67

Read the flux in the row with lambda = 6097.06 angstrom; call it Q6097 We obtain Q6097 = 8.79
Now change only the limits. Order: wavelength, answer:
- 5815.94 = 8.41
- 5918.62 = 6.17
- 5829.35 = 8.26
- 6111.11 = 8.47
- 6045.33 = 8.37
